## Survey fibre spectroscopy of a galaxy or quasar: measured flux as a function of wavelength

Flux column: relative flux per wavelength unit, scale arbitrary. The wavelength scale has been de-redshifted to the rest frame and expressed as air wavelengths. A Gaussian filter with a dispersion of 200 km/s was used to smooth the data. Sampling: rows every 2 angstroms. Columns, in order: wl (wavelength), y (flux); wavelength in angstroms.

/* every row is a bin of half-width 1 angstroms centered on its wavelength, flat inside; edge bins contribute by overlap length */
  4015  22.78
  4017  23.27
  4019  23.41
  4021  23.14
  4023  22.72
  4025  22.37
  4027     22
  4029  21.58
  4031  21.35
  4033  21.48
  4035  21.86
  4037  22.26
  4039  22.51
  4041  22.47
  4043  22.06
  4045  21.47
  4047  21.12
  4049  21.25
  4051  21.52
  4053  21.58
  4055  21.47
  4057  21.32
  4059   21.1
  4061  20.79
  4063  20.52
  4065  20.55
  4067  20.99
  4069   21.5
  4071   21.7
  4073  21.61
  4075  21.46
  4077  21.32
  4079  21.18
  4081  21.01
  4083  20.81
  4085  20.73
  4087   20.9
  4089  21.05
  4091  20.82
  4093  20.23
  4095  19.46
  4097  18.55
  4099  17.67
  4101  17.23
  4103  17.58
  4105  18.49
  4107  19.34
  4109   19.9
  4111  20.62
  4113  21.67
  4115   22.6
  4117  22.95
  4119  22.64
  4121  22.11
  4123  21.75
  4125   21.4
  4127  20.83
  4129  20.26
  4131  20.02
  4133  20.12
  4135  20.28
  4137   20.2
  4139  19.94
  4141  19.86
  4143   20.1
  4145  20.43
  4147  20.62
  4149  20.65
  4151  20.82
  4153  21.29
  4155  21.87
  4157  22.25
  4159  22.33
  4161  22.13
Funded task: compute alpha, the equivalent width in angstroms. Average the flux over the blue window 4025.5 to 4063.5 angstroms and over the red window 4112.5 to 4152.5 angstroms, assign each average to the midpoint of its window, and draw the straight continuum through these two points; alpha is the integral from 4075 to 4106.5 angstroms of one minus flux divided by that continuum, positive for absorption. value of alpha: 2.1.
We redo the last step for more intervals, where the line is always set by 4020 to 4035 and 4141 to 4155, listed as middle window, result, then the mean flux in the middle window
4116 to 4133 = -0.4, 21.4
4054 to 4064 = 0.3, 21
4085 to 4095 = 0.3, 20.6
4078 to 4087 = 0.2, 20.9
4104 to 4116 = 0.4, 20.4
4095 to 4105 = 1.5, 18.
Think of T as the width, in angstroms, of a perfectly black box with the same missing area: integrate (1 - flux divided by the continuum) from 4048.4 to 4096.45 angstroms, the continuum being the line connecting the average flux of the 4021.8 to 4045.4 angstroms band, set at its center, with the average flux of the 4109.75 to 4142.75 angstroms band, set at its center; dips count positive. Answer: 1.4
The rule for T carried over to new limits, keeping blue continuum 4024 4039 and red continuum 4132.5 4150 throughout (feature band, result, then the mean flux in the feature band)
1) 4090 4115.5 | 1.6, 19.5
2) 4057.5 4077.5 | 0.2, 21.2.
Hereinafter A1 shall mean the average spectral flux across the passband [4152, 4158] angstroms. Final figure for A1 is 21.8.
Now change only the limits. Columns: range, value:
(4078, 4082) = 21.1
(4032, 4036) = 21.7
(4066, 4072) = 21.4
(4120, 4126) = 21.8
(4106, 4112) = 20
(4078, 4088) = 20.9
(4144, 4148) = 20.5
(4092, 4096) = 19.8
